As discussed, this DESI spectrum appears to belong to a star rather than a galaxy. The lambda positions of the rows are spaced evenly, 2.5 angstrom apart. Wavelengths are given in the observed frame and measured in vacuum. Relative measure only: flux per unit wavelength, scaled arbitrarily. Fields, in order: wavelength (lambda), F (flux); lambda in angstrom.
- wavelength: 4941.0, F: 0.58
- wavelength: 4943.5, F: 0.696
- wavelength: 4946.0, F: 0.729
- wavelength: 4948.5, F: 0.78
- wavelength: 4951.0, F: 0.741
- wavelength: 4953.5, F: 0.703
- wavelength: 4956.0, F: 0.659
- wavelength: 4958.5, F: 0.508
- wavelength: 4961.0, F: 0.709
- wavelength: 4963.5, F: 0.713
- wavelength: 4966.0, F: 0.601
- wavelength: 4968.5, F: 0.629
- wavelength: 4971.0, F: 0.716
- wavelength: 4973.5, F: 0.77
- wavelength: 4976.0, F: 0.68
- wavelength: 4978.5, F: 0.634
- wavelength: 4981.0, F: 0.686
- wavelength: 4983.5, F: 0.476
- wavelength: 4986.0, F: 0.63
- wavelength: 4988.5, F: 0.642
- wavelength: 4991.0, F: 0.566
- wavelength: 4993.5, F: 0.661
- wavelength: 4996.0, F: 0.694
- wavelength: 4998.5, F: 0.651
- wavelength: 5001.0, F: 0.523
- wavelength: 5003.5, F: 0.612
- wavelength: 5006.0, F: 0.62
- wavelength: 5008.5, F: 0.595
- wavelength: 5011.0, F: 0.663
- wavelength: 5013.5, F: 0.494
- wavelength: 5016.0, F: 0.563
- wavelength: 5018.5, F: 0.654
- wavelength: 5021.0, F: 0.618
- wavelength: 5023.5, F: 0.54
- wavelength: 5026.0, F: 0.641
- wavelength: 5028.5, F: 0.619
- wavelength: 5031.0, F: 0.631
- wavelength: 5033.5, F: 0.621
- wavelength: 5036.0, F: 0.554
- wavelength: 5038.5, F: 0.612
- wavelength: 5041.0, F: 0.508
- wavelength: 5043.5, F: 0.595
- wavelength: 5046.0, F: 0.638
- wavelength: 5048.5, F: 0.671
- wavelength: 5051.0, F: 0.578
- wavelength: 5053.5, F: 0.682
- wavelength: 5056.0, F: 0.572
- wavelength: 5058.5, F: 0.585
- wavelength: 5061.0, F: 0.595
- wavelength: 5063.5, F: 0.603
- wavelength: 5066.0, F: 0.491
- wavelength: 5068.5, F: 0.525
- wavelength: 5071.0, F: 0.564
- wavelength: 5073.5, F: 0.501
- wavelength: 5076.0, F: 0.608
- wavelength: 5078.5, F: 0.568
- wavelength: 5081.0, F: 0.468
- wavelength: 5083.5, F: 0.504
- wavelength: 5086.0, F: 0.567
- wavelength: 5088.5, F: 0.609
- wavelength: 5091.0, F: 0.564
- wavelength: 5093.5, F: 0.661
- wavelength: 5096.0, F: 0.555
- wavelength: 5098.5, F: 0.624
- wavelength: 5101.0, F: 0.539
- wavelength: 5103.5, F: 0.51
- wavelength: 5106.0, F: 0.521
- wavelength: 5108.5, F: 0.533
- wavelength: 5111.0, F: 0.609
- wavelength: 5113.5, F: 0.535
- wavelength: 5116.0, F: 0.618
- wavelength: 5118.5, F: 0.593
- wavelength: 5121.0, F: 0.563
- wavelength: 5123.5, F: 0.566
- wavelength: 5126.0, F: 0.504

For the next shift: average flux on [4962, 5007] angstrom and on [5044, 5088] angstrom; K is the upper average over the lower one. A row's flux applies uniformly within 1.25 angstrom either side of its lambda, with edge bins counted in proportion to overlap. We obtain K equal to 0.9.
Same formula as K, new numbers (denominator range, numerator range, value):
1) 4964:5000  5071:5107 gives 0.86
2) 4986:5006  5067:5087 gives 0.86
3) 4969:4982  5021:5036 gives 0.87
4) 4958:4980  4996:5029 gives 0.90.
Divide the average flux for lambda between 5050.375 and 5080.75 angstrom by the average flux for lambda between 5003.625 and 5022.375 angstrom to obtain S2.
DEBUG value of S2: 0.95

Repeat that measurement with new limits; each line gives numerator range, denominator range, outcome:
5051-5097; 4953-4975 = 0.85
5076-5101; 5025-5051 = 0.94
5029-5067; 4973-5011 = 0.95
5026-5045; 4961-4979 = 0.87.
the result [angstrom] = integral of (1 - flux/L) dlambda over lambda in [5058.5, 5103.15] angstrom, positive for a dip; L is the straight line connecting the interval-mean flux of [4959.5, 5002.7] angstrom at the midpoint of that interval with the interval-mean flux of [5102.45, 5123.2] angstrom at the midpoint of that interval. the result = 1.5 angstrom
